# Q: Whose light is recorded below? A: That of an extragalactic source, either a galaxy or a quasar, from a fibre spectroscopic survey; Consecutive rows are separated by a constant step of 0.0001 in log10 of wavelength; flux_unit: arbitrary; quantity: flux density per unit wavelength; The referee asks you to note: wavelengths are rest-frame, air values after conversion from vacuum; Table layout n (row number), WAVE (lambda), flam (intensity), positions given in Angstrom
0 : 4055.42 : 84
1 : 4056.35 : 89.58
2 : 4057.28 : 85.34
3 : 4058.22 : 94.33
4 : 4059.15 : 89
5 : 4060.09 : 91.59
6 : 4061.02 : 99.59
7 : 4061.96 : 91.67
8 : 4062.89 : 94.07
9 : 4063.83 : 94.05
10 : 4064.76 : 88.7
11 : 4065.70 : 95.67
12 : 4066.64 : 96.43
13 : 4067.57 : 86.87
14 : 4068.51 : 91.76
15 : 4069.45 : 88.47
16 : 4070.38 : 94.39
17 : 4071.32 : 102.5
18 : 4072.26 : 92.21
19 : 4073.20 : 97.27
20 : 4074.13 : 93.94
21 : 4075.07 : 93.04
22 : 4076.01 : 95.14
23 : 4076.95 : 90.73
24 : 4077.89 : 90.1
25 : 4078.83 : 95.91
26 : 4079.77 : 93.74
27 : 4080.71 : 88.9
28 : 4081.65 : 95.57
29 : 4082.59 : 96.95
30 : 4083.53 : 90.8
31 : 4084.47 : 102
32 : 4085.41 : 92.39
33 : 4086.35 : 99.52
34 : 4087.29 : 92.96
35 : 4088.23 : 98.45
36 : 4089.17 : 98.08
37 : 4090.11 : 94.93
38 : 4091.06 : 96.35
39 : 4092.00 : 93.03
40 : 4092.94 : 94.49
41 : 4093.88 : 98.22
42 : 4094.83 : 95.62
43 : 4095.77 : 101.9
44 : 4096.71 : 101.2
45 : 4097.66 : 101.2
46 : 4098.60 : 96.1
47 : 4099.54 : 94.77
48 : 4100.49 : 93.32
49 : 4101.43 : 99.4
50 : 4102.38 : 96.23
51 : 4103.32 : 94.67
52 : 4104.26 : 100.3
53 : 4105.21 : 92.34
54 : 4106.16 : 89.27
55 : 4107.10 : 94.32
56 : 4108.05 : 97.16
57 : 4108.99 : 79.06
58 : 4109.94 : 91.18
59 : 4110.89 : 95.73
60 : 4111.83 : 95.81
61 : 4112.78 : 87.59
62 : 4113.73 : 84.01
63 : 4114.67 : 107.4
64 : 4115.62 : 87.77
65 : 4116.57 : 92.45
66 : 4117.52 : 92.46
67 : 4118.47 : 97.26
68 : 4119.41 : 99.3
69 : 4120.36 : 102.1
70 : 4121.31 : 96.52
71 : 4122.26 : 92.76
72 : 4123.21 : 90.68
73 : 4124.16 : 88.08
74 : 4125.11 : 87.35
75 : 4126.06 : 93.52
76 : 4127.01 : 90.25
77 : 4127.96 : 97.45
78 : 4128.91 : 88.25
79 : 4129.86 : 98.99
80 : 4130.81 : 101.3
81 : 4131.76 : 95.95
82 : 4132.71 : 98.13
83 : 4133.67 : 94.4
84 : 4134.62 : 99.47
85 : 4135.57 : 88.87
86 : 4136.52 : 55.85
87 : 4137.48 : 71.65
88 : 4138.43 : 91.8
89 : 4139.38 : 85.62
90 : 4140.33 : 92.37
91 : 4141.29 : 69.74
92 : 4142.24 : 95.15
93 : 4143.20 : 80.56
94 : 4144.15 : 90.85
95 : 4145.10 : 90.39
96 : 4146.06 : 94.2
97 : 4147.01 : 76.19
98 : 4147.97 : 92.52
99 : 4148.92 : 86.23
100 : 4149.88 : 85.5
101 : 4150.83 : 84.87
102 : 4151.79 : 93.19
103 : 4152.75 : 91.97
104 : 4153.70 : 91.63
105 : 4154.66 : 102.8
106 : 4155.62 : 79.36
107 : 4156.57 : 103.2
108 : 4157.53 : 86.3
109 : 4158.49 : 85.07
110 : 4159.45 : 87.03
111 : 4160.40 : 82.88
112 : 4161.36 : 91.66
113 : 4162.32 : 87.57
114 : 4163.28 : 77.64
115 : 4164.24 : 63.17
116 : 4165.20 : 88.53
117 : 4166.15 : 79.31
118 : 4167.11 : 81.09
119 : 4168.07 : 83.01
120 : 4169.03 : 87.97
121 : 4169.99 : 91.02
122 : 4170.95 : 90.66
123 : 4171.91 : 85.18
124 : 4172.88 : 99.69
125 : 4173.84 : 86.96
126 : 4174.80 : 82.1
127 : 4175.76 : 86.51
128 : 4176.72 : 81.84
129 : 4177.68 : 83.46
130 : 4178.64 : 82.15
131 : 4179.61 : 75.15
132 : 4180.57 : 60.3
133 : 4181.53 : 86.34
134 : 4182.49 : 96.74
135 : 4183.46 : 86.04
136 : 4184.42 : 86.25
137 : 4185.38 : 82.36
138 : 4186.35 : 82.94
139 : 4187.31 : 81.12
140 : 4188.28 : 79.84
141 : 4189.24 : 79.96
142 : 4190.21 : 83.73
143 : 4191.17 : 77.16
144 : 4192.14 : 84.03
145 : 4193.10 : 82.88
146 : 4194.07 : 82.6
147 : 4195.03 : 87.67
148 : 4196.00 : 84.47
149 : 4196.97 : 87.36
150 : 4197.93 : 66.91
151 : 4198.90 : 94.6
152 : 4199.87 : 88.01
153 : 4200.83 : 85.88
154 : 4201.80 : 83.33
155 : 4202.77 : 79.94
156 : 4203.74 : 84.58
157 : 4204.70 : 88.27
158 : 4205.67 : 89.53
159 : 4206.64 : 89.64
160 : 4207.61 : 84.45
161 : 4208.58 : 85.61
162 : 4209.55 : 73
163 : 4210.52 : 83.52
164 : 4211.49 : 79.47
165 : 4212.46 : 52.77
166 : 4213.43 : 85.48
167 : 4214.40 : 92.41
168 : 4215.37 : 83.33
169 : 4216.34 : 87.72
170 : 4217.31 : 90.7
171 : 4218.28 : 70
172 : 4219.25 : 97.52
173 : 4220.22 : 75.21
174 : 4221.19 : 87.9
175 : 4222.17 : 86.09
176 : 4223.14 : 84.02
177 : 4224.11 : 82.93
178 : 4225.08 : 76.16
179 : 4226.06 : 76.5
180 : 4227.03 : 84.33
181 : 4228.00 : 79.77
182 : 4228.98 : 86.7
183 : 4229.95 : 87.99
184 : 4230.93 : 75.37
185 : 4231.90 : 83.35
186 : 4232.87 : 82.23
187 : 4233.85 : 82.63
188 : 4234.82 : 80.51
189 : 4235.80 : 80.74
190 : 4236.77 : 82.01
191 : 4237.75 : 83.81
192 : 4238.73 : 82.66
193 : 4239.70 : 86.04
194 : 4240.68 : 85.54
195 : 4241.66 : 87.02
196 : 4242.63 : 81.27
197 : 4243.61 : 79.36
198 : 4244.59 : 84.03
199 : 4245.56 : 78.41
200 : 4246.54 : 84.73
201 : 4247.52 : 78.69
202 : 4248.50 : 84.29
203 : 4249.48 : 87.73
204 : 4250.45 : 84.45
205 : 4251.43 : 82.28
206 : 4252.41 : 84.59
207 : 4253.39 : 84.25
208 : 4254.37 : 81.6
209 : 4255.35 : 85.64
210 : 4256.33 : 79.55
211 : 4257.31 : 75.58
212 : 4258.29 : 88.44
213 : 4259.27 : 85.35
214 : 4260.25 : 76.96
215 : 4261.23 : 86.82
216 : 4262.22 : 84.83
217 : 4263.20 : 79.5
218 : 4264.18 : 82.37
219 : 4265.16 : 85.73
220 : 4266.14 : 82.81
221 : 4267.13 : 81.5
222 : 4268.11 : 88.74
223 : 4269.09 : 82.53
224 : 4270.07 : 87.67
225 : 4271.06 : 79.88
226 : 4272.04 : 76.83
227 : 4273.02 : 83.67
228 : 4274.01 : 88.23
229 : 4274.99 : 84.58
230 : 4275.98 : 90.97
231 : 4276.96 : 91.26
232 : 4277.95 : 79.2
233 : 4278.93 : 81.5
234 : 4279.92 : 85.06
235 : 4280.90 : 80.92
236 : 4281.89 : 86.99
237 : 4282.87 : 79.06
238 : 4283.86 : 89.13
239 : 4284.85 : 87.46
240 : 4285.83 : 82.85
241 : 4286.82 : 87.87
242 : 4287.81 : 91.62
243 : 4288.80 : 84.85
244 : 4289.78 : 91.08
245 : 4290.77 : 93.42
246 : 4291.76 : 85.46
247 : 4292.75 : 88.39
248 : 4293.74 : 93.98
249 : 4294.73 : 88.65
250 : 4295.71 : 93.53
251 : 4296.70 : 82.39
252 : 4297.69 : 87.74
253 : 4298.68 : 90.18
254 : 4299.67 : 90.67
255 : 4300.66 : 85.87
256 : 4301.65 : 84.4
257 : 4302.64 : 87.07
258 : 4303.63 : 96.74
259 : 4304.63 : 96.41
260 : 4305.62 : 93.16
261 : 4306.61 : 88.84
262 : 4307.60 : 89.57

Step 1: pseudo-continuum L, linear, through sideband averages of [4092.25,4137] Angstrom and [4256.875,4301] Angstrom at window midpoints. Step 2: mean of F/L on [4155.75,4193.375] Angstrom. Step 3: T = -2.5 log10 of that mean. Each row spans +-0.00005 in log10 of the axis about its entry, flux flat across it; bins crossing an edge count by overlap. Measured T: 0.08 mag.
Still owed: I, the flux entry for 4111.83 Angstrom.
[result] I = 95.81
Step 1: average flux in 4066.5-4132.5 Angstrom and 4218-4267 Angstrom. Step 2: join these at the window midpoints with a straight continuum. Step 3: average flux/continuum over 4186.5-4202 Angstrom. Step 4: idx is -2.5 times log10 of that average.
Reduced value 0.05 mag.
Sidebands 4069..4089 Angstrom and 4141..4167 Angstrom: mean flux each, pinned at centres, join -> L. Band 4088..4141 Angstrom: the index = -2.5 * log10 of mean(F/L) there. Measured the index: -0.03 mag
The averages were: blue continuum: 94.6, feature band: 93.3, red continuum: 86.6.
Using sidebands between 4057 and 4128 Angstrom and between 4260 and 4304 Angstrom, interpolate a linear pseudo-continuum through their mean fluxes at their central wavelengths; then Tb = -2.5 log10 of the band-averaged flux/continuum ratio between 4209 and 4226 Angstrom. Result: 0.09 mag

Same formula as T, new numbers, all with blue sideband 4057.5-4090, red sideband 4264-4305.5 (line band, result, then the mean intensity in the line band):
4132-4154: 0.06 mag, 87.1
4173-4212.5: 0.09 mag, 82.9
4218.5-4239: 0.08 mag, 82.6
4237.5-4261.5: 0.06 mag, 83.1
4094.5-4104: -0.05 mag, 97.6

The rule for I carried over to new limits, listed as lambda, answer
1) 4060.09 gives 91.59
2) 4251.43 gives 82.28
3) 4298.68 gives 90.18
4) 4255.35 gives 85.64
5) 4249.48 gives 87.73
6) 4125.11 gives 87.35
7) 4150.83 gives 84.87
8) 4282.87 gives 79.06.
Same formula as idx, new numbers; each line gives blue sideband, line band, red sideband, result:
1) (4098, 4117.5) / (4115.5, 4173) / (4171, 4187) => 0.00 mag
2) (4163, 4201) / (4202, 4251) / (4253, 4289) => 0.01 mag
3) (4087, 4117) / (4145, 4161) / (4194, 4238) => 0.01 mag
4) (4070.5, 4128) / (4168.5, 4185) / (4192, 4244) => 0.02 mag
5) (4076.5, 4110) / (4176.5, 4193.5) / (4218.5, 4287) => 0.08 mag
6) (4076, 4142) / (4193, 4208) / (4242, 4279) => 0.03 mag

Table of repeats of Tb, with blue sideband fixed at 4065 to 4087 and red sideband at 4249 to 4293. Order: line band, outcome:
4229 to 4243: 0.04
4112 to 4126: -0.02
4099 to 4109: -0.02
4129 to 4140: 0.02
